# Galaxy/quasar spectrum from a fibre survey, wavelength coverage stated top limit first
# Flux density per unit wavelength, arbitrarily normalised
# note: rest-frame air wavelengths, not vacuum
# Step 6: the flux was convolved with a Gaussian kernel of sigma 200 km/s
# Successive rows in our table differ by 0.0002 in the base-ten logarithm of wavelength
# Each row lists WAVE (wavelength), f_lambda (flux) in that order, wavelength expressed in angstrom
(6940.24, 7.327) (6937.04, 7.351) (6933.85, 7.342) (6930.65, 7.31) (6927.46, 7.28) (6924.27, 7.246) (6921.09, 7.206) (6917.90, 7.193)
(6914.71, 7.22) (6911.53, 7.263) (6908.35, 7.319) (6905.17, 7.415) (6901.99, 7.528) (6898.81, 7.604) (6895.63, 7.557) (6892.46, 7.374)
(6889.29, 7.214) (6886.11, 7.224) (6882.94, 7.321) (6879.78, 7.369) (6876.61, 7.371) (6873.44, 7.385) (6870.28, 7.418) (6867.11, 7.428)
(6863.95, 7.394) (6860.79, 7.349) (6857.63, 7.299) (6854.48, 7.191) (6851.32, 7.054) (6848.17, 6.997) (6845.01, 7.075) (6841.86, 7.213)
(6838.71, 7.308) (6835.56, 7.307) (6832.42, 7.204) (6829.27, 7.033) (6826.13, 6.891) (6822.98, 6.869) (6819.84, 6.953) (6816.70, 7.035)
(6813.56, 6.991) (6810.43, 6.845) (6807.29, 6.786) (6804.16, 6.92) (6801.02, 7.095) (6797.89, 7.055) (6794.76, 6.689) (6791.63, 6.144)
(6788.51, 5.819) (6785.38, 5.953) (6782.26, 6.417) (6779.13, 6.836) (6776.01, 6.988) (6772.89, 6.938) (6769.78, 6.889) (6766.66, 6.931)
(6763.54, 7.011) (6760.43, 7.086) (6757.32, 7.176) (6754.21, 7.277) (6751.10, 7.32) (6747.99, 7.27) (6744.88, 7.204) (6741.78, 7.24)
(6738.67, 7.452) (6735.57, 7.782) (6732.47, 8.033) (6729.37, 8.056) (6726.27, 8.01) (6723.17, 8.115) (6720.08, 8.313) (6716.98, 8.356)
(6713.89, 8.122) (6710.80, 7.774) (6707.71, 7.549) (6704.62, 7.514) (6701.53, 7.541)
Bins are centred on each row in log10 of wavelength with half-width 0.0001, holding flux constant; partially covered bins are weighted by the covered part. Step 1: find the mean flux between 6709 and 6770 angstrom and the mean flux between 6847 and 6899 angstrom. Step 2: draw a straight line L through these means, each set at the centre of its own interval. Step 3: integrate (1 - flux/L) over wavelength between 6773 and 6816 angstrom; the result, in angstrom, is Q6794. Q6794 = 4.6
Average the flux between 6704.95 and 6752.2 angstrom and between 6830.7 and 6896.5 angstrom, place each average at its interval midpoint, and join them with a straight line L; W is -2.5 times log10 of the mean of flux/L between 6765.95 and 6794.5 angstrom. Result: 0.16 mag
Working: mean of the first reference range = 7.77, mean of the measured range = 6.54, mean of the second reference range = 7.29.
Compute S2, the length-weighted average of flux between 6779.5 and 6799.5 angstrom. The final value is 6.38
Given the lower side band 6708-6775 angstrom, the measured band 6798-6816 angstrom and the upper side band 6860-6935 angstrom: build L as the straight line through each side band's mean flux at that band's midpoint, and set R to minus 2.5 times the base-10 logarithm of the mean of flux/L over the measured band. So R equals 0.08 mag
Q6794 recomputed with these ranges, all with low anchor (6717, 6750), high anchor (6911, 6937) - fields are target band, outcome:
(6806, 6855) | 3.0 angstrom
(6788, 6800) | 1.7 angstrom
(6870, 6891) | 0.2 angstrom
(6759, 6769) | 0.9 angstrom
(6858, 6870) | 0.1 angstrom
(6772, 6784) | 1.4 angstrom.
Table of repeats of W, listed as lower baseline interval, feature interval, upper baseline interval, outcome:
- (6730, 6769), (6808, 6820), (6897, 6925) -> 0.06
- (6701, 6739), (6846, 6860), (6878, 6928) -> 0.05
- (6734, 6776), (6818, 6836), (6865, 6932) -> 0.04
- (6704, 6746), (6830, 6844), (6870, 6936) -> 0.04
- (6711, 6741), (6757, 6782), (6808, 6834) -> 0.09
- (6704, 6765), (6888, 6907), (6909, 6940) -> -0.02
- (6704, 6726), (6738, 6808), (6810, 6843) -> 0.09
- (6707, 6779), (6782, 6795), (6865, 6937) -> 0.21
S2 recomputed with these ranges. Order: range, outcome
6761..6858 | 6.89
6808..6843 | 7.05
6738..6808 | 6.88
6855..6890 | 7.34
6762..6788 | 6.71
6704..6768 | 7.6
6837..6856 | 7.14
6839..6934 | 7.3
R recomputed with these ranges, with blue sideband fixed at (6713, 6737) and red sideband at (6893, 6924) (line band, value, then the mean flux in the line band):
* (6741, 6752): 0.11 mag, 7.26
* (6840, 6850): 0.08 mag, 7.1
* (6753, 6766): 0.12 mag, 7.12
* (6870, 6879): 0.02 mag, 7.38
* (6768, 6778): 0.14 mag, 6.94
